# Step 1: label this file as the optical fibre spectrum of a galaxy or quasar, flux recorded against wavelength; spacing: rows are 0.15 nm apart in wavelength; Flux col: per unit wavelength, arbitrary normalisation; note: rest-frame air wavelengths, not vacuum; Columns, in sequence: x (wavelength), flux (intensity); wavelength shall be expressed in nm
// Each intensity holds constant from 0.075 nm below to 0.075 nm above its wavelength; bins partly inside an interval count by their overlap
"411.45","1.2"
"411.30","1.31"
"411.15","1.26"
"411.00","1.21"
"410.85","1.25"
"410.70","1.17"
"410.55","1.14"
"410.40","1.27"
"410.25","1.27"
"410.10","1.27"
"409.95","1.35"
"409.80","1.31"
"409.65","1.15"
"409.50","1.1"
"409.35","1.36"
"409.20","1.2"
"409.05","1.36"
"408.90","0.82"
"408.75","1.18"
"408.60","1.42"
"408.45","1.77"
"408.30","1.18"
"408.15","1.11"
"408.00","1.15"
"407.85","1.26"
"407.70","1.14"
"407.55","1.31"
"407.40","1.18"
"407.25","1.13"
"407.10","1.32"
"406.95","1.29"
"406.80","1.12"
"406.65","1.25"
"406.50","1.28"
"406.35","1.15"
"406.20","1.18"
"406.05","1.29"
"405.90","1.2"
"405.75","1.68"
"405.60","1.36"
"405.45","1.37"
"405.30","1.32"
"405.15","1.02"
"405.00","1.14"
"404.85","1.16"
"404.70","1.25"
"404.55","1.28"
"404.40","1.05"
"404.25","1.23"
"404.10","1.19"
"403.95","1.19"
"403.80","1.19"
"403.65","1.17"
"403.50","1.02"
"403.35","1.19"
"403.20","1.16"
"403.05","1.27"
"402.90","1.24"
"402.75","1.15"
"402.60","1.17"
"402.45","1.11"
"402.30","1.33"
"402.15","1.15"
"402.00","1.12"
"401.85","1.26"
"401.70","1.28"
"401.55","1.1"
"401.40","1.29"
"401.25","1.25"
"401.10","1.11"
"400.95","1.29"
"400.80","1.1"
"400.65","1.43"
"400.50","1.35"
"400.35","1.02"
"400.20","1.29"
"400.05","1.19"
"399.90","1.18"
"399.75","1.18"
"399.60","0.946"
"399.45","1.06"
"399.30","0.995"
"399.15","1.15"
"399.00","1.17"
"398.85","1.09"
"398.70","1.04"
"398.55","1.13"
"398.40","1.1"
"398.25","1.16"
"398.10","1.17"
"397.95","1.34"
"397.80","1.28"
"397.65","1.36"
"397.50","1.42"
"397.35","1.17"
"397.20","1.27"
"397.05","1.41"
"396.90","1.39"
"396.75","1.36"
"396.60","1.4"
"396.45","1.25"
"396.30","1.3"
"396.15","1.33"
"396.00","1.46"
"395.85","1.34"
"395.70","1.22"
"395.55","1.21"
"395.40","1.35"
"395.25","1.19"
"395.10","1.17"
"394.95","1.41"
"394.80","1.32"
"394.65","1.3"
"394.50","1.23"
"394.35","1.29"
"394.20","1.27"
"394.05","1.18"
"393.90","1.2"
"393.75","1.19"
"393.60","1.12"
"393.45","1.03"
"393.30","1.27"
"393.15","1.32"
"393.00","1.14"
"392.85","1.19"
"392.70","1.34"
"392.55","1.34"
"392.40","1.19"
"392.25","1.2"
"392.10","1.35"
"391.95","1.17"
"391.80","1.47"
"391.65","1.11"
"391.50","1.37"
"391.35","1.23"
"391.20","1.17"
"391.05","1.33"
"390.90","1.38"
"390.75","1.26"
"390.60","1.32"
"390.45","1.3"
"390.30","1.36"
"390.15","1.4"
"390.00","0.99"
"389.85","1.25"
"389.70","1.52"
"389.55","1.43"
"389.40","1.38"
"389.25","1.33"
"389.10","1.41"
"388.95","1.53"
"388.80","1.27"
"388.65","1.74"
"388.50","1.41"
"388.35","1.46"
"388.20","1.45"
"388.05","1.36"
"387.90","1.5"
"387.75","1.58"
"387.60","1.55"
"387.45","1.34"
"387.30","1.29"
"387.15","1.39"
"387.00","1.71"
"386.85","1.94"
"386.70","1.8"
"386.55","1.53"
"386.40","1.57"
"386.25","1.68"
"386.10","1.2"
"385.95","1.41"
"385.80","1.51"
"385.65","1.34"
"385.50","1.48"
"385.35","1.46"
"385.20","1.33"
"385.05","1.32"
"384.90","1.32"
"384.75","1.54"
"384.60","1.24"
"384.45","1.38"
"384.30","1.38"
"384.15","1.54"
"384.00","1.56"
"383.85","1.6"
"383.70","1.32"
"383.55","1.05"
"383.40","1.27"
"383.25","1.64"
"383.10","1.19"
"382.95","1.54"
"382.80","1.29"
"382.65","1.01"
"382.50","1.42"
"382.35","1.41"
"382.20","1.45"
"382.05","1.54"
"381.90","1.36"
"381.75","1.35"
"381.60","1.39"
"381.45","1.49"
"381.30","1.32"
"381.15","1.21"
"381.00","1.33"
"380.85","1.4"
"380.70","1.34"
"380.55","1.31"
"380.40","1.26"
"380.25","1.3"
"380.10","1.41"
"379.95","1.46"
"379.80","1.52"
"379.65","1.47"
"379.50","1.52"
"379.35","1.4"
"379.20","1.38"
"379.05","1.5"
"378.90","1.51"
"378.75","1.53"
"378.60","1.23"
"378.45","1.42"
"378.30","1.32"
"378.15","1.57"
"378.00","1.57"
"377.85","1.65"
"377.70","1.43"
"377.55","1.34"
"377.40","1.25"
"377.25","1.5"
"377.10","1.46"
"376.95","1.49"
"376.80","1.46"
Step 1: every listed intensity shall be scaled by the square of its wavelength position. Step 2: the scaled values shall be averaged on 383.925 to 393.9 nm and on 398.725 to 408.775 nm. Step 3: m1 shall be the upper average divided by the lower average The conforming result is 0.95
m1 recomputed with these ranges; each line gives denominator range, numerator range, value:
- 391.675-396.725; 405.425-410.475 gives 1.06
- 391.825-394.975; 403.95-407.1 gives 1.06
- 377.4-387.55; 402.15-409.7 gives 0.97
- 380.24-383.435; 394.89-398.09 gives 1.04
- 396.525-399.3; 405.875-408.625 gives 1.06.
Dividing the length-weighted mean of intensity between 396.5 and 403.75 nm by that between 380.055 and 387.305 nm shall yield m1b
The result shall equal 0.85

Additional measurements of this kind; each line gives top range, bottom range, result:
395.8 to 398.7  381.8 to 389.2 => 0.90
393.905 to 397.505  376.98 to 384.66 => 0.93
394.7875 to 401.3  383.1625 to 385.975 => 0.88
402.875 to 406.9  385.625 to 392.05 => 0.86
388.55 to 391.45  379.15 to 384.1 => 0.98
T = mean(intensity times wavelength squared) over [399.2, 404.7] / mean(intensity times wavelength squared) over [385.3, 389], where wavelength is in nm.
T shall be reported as 0.85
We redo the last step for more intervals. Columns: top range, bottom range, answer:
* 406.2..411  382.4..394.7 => 1.00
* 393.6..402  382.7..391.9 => 0.92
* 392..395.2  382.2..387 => 0.91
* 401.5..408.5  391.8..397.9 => 1.01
